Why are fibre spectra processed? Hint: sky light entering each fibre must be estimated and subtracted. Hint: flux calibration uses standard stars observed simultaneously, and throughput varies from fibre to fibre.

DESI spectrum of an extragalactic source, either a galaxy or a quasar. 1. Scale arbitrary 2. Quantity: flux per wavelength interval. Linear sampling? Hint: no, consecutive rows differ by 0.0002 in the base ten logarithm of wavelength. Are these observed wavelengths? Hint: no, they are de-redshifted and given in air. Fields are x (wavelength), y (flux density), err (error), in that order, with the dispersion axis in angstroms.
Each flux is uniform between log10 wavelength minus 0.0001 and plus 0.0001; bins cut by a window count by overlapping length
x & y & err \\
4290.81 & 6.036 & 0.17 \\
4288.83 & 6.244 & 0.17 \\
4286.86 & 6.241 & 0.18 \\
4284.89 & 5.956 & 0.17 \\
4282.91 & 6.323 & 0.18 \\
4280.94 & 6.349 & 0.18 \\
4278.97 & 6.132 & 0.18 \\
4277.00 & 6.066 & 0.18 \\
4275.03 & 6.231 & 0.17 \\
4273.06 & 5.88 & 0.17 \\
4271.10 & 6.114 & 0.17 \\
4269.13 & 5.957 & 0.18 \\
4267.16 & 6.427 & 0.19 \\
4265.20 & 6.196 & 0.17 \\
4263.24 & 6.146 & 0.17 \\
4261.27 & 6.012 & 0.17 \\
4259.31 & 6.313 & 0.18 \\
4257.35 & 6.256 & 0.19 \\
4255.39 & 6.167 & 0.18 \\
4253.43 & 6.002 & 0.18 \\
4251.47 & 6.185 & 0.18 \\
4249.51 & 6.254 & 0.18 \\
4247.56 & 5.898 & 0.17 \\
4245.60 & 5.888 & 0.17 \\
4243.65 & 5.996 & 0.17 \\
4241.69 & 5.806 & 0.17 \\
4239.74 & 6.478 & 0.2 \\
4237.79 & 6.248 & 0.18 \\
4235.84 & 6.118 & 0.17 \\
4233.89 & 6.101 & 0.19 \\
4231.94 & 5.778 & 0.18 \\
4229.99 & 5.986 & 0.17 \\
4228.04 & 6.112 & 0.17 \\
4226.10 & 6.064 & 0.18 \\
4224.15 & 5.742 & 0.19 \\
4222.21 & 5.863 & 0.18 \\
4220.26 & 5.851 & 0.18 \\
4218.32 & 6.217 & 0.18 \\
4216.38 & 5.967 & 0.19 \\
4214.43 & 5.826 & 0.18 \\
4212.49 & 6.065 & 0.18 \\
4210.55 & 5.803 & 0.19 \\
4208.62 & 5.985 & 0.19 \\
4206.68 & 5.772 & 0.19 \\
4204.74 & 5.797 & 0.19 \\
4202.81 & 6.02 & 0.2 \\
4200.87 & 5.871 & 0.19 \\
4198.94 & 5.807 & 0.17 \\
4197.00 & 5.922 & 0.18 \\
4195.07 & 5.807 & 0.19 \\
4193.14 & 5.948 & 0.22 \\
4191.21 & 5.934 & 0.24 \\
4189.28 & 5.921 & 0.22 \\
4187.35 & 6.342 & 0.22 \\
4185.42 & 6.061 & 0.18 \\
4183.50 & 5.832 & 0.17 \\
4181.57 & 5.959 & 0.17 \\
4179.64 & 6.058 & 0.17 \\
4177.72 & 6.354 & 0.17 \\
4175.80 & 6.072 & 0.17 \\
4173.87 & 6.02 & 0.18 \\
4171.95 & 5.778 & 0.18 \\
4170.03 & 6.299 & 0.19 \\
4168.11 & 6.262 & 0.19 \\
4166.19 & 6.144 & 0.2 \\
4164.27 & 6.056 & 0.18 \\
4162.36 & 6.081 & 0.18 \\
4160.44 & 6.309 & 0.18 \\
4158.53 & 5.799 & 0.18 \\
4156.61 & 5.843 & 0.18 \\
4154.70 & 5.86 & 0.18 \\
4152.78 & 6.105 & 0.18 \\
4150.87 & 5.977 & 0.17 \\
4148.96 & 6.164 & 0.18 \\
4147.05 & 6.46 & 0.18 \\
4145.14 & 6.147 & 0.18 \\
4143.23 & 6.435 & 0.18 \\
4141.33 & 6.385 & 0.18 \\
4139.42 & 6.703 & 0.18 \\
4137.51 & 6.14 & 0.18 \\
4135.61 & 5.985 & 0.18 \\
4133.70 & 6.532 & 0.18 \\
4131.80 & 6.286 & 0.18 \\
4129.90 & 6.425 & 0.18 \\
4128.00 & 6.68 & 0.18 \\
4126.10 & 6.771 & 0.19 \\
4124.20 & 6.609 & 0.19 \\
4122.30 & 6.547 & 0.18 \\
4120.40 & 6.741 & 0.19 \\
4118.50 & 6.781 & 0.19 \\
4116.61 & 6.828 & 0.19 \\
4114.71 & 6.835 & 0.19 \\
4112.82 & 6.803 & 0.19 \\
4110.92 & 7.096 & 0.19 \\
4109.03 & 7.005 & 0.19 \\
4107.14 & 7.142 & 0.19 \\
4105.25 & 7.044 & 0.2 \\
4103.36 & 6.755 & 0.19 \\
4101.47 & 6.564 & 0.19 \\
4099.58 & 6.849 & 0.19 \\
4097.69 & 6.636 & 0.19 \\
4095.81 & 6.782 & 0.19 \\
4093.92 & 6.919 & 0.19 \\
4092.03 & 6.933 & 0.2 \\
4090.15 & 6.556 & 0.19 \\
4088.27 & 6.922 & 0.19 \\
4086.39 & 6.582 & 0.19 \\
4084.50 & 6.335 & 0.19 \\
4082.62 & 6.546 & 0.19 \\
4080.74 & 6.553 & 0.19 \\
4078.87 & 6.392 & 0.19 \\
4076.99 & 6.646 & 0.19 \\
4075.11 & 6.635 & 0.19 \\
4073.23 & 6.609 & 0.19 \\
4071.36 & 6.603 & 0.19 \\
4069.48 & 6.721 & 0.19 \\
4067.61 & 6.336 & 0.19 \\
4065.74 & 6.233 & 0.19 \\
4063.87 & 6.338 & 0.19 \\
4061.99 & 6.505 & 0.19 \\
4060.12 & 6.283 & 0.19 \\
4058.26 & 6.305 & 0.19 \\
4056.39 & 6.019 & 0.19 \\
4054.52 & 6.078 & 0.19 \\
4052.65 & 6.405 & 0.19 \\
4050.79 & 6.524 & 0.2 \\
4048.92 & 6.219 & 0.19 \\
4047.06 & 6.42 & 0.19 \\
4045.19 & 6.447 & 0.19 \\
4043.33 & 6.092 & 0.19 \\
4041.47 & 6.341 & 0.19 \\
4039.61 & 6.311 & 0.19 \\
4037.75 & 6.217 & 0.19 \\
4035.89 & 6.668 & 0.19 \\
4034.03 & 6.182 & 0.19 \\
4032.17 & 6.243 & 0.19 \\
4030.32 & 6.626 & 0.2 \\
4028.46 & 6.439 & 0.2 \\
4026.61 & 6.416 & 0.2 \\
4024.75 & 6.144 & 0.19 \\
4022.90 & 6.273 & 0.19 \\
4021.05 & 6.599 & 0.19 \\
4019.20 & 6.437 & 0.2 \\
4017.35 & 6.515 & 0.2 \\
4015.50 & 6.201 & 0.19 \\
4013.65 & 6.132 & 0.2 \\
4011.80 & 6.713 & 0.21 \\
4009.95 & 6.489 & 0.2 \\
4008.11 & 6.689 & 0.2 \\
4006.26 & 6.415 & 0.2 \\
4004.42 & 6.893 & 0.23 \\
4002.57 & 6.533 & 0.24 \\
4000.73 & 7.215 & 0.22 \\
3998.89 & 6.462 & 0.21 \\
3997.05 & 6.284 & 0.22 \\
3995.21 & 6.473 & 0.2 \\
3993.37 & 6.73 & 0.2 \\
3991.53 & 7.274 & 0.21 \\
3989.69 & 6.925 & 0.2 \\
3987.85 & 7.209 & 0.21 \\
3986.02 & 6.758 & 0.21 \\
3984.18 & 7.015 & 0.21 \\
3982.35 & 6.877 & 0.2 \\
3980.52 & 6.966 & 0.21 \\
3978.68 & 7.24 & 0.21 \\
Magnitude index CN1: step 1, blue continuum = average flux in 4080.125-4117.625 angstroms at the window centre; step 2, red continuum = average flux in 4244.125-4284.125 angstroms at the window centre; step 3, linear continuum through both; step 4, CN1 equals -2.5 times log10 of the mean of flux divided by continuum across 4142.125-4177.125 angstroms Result 0.08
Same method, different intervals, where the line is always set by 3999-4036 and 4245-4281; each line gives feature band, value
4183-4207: 0.053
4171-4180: 0.035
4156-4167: 0.041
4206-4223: 0.048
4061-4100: -0.034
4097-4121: -0.083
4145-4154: 0.023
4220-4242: 0.027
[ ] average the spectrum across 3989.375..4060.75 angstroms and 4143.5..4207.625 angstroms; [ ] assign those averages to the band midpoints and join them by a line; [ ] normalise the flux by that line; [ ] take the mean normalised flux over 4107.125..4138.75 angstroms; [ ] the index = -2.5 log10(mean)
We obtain -0.08 mag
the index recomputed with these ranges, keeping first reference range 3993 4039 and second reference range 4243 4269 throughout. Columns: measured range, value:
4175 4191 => 0.03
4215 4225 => 0.05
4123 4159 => 0.00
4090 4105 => -0.07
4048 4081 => 0.00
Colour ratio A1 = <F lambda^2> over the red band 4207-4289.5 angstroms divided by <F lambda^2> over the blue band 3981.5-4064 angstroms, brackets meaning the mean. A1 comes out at 1.04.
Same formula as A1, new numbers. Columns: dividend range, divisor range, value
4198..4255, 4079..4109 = 0.95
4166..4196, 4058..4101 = 0.97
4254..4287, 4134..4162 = 1.06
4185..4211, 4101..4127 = 0.90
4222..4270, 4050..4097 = 1.01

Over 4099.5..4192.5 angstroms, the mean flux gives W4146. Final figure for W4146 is 6.35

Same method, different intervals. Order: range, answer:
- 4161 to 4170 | 6.16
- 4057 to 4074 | 6.43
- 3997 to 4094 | 6.46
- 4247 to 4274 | 6.13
